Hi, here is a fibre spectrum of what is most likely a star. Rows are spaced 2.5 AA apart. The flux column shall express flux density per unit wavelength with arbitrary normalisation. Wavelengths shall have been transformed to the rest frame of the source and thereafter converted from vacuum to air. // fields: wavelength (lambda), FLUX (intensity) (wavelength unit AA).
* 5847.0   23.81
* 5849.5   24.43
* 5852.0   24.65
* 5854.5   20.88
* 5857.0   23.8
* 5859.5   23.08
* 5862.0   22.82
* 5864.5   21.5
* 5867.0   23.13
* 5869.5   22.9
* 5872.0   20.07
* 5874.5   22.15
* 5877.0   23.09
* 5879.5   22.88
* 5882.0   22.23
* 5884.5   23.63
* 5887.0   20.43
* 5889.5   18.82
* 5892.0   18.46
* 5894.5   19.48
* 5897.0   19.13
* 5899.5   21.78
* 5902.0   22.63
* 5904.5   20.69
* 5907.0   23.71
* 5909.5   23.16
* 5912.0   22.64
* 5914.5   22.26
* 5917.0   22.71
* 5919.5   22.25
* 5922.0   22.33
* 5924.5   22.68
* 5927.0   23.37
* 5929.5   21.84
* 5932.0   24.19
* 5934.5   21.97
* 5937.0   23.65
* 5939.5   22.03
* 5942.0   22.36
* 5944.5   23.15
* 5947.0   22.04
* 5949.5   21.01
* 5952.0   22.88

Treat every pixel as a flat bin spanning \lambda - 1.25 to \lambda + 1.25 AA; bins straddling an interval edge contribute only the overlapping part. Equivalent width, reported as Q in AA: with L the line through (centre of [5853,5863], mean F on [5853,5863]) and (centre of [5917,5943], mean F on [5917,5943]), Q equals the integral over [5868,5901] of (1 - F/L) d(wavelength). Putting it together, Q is 2.2 AA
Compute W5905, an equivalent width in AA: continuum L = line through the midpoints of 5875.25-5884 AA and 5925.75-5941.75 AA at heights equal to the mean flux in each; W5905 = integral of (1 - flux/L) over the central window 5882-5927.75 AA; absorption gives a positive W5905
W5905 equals 2.3 AA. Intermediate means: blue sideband 22.8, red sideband 22.8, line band 21.7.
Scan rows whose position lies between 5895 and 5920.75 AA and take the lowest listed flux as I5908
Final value 19.13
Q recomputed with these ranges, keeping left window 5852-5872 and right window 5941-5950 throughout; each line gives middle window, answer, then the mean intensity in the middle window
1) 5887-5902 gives 1.7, 19.9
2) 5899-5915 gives 0.0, 22.4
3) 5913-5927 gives -0.1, 22.5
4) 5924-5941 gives -0.4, 22.8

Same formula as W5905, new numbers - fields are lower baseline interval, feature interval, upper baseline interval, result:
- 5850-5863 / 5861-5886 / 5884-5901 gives -0.8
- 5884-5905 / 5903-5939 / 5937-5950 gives -2.0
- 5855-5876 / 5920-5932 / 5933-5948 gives -0.1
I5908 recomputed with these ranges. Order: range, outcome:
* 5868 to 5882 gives 20.07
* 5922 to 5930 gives 21.84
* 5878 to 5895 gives 18.46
